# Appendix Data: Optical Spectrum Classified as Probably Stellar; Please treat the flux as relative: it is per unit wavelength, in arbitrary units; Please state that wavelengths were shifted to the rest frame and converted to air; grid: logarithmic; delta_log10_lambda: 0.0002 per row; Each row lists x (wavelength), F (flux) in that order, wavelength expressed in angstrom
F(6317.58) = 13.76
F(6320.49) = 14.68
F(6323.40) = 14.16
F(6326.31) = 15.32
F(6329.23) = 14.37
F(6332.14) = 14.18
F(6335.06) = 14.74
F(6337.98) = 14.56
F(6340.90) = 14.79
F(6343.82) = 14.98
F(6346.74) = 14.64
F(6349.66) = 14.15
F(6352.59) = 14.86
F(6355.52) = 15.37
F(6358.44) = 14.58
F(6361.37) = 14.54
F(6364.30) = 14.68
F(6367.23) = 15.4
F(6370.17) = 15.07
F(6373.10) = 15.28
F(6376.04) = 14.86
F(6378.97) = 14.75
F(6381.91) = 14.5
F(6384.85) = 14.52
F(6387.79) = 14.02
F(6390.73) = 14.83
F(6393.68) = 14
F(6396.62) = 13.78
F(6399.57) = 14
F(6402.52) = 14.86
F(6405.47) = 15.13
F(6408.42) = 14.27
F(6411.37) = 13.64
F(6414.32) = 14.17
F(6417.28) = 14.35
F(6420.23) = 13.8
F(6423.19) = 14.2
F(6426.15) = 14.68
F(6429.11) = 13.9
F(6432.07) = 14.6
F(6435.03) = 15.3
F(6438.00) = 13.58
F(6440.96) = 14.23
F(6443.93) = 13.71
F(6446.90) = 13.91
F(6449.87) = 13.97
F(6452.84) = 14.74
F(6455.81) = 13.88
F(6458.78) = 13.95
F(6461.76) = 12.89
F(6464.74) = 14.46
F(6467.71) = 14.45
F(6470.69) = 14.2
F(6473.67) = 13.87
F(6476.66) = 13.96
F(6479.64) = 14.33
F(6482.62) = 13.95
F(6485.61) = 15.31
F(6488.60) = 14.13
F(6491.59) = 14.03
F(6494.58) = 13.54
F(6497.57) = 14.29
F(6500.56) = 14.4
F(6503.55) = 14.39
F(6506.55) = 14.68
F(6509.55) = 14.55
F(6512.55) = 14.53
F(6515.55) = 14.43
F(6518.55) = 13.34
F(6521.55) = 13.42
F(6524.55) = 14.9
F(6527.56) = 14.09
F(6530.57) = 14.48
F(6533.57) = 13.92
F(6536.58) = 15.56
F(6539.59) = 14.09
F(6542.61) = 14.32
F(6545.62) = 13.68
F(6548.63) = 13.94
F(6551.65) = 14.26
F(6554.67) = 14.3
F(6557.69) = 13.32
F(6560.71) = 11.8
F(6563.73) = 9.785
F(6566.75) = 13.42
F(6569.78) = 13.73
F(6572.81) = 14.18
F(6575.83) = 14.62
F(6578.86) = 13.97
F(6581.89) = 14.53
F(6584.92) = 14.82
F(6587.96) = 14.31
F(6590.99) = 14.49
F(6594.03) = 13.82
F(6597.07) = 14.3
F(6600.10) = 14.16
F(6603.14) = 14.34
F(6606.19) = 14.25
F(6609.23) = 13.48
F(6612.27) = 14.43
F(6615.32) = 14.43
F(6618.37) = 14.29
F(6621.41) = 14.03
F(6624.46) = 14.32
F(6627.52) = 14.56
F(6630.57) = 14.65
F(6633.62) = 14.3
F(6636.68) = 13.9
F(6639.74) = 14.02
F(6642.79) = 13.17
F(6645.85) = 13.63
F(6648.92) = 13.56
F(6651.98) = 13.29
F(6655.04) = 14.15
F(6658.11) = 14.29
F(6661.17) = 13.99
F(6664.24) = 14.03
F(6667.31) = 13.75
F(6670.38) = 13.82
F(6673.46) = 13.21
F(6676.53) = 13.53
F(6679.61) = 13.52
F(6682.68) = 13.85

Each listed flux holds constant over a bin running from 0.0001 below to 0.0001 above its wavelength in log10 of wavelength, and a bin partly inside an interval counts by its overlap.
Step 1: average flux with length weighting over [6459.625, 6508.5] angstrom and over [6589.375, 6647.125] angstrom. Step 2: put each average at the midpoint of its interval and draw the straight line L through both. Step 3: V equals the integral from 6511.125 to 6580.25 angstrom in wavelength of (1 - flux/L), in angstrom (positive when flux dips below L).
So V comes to 1.62 angstrom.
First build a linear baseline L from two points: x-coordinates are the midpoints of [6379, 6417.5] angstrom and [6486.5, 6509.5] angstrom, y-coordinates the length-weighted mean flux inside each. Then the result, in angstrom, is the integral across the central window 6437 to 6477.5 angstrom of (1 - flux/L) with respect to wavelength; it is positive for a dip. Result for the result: 0.8 angstrom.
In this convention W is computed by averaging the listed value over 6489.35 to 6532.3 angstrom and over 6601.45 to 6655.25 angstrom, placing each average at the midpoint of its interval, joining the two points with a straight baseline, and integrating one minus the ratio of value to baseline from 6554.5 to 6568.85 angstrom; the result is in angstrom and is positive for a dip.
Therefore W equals 1.8 angstrom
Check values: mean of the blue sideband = 14.2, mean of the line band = 12.4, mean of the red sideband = 14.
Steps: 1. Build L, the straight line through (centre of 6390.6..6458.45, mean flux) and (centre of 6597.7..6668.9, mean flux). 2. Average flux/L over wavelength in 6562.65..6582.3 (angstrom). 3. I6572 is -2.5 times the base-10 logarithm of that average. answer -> 0.05 mag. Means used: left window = 14.2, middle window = 13.5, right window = 14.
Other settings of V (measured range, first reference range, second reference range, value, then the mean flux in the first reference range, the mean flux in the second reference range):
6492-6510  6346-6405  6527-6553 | 0.1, 14.6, 14.3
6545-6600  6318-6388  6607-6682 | 1.5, 14.7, 13.9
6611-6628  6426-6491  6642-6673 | -0.6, 14.2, 13.8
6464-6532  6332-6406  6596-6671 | 0.5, 14.7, 14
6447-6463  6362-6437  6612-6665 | 0.5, 14.5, 14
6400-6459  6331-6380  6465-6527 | 1.0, 14.8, 14.2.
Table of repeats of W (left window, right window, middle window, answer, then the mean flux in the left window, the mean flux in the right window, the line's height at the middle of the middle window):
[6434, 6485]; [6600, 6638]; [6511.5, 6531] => 0.01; 14.1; 14.2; 14.2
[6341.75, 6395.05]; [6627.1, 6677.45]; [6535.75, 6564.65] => 1.31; 14.7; 13.9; 14.2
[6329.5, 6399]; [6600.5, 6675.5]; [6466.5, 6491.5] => 0.19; 14.6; 14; 14.4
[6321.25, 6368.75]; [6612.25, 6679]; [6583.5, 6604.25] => -0.35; 14.7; 14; 14.1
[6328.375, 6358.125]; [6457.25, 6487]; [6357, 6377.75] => -0.49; 14.7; 14.1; 14.6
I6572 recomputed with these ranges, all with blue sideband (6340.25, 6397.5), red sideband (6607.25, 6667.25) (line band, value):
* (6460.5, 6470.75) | 0.034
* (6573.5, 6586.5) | -0.023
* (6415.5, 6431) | 0.027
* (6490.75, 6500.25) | 0.028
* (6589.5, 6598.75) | -0.006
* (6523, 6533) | -0.011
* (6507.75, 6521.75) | 0.015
